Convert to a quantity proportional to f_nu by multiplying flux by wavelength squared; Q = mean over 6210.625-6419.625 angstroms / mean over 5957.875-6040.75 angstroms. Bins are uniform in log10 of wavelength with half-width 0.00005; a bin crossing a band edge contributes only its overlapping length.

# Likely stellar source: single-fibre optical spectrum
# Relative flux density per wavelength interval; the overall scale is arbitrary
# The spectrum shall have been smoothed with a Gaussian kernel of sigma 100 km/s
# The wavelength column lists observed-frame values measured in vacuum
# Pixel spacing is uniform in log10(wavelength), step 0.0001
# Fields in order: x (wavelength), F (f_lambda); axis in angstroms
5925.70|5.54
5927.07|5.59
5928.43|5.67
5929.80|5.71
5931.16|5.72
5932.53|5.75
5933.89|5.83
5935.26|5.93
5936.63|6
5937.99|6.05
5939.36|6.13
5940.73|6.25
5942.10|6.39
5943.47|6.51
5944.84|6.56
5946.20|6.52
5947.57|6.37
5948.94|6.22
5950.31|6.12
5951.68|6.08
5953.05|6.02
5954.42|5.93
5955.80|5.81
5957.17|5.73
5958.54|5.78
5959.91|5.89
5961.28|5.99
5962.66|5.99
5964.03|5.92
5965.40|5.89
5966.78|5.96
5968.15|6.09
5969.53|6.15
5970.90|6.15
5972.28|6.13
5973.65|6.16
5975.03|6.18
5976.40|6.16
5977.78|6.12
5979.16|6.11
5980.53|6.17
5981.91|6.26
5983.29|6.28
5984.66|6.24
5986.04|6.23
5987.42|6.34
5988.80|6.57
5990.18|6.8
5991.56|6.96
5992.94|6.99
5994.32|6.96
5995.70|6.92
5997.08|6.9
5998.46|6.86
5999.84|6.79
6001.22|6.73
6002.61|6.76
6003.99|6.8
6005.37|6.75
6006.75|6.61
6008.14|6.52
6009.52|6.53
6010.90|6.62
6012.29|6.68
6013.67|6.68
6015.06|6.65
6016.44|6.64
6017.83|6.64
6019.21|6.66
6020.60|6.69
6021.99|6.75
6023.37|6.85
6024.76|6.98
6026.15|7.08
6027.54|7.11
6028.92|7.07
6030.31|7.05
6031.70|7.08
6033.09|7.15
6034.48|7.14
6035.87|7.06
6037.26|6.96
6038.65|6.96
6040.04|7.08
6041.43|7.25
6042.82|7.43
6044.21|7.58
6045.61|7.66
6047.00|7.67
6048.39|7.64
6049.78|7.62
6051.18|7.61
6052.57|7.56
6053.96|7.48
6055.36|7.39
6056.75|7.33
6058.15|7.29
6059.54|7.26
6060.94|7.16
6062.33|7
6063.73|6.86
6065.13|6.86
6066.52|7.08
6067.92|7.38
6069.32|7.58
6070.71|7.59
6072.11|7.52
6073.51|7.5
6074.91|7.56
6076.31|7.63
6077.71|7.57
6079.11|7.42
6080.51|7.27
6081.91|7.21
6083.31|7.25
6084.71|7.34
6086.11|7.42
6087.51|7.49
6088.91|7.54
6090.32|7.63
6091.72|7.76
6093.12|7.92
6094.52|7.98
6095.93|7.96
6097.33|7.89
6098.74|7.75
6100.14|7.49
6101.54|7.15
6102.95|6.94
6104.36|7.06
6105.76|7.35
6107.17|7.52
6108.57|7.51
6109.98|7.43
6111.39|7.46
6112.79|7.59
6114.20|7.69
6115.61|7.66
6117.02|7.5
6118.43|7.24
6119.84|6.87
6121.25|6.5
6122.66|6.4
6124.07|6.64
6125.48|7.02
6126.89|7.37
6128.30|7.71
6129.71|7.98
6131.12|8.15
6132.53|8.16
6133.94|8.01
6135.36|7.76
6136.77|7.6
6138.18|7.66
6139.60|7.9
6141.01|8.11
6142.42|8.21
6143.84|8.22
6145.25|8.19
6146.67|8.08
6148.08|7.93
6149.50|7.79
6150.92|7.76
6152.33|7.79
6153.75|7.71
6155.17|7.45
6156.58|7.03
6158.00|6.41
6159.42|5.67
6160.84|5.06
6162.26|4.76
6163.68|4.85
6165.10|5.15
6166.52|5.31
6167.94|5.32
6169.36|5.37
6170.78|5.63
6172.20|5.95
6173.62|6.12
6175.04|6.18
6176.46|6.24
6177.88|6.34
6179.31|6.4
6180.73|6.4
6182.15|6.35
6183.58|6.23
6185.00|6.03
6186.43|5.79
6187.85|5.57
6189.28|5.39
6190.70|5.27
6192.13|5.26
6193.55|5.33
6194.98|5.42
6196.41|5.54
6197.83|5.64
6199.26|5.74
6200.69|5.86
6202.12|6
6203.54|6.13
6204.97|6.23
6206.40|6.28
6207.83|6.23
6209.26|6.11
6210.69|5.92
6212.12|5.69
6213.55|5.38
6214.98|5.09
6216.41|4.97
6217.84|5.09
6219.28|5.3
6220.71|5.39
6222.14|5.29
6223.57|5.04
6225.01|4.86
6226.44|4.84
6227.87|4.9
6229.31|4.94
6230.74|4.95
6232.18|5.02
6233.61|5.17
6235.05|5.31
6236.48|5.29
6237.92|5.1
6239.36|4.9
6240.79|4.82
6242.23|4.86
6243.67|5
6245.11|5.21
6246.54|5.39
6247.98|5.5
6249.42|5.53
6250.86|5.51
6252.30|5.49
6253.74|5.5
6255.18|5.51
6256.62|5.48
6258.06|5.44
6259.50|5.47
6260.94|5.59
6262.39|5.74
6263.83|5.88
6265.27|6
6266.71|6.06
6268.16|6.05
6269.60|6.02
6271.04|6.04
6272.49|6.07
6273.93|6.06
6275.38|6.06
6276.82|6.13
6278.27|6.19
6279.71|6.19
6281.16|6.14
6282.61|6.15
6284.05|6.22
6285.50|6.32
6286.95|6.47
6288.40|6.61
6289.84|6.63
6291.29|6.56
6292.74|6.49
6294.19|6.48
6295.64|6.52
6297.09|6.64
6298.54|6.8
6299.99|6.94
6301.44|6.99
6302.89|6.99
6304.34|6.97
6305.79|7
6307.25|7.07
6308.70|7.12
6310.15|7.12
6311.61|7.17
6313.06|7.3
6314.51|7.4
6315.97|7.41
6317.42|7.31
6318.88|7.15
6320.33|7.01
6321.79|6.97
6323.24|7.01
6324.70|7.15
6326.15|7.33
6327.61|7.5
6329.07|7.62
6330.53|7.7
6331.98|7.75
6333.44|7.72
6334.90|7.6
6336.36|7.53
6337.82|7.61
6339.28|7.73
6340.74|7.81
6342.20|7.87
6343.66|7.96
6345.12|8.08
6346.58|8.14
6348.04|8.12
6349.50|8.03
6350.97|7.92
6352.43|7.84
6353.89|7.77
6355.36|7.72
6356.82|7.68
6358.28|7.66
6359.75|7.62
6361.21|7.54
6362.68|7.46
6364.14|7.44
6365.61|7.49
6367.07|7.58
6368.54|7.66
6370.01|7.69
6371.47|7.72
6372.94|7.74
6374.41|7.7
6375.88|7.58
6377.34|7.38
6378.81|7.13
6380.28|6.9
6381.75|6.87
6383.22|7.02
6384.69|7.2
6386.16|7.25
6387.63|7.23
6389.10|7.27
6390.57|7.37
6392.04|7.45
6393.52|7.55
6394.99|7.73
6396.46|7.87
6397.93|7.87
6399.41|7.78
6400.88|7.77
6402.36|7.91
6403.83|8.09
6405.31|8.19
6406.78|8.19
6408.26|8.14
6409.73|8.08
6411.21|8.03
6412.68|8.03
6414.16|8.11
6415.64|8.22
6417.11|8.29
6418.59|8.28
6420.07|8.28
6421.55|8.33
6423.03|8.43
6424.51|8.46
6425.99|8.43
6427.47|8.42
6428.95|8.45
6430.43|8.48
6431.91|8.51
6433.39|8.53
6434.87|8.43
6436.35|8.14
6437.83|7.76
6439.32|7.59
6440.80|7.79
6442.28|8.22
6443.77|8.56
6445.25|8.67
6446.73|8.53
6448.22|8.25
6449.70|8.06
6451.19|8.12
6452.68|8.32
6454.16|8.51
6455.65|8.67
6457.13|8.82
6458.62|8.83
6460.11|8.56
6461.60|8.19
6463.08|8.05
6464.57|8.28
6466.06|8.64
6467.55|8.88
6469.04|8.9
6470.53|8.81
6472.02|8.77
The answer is 1.1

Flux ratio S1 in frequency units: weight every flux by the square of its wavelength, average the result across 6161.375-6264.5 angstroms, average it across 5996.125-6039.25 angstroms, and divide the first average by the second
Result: 0.86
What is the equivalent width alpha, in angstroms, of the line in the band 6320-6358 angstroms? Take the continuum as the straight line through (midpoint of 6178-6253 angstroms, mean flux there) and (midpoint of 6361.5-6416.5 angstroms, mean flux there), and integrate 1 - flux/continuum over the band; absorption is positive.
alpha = -3.5 angstroms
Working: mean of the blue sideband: 5.49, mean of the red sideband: 7.64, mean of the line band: 7.67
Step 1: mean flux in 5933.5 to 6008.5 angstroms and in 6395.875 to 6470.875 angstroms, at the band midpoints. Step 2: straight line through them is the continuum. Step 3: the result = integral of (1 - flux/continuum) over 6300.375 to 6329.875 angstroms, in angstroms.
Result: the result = 2.3 angstroms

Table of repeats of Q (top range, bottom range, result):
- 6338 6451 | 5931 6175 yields 1.28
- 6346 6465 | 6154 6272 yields 1.51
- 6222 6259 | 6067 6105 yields 0.73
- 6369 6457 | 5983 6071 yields 1.29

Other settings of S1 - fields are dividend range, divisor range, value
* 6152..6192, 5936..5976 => 1.05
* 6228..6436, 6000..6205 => 1.09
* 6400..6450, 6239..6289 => 1.50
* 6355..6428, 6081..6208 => 1.23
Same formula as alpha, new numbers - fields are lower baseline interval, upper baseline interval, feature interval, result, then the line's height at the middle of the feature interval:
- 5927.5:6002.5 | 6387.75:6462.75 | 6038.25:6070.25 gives -3.6 angstroms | 6.6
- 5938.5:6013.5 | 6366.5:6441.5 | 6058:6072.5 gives -1.2 angstroms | 6.66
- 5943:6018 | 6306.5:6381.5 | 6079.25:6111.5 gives -3.6 angstroms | 6.74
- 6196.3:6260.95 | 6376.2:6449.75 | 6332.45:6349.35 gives -2.2 angstroms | 6.95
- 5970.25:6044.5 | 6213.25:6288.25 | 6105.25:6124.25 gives -3.3 angstroms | 6.19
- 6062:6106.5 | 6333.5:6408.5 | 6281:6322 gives 4.1 angstroms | 7.6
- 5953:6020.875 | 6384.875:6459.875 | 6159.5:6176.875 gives 4.0 angstroms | 7.11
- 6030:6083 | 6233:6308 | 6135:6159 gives -3.4 angstroms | 6.76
